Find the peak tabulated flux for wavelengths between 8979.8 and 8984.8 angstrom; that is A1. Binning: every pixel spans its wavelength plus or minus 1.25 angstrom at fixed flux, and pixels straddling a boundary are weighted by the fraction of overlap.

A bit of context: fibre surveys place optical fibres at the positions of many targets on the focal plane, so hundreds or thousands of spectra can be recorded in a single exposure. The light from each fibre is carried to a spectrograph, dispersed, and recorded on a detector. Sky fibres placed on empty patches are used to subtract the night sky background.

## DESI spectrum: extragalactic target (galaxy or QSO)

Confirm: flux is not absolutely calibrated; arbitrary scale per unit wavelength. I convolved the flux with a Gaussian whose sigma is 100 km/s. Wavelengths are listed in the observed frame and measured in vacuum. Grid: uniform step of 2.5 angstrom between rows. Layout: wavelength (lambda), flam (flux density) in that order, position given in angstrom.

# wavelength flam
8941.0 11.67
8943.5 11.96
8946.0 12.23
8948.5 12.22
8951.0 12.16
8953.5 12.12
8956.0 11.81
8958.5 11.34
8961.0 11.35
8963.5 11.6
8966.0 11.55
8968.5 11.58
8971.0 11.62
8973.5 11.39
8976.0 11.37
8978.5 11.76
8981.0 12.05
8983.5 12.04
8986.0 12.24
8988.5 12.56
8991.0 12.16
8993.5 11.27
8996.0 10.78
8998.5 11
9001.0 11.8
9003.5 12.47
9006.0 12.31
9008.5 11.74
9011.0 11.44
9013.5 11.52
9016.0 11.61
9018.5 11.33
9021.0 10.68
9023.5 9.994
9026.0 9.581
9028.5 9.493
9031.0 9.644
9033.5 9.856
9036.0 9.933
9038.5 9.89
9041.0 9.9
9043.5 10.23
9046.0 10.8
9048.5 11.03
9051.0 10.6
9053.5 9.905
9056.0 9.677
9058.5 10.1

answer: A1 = 12.05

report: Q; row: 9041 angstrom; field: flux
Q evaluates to 9.9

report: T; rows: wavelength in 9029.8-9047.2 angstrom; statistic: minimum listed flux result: 9.644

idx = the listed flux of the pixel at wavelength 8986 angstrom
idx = 12.24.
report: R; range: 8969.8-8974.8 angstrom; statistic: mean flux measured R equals 11.5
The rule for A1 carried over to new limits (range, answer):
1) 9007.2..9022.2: 11.74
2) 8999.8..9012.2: 12.47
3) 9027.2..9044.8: 10.23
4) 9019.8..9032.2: 10.68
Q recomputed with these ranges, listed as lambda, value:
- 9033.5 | 9.856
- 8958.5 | 11.34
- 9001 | 11.8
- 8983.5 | 12.04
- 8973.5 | 11.39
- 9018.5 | 11.33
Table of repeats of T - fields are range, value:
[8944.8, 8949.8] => 12.22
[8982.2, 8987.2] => 12.04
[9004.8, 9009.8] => 11.74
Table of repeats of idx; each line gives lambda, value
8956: 11.81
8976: 11.37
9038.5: 9.89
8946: 12.23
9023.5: 9.994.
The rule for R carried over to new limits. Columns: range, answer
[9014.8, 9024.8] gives 10.9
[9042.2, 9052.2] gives 10.7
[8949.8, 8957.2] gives 12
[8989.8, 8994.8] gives 11.7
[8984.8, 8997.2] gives 11.8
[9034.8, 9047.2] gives 10.1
